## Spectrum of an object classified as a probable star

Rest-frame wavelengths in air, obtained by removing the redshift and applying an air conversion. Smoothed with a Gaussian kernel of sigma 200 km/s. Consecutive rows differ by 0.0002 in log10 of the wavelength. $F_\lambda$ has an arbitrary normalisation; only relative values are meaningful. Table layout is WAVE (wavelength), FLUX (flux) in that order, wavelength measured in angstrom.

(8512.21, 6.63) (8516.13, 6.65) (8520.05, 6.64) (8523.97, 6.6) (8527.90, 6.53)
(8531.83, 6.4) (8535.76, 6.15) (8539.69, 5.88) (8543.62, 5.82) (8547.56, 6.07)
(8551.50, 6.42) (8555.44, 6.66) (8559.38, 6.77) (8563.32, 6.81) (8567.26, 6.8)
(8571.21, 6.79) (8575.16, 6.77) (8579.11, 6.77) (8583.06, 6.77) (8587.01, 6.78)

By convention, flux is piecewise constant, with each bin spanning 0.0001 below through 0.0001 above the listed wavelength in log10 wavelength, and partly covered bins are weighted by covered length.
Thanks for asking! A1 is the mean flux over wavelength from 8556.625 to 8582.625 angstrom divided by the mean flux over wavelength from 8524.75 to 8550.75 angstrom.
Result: 1.10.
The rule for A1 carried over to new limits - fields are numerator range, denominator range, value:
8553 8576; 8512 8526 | 1.02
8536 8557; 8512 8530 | 0.93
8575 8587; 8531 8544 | 1.12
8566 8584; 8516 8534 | 1.03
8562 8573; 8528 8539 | 1.08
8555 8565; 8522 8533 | 1.04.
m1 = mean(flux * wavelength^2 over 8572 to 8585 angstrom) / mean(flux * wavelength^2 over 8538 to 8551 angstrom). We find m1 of 1.1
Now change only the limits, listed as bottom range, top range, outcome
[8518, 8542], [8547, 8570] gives 1.05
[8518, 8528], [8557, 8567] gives 1.04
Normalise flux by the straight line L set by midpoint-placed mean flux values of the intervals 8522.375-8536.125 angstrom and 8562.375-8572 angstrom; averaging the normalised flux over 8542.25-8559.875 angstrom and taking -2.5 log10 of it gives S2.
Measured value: 0.05 mag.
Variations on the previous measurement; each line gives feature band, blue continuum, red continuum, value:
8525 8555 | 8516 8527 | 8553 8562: 0.076 mag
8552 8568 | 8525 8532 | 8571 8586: -0.009 mag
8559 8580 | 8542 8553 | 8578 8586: -0.043 mag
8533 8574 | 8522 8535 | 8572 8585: 0.034 mag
